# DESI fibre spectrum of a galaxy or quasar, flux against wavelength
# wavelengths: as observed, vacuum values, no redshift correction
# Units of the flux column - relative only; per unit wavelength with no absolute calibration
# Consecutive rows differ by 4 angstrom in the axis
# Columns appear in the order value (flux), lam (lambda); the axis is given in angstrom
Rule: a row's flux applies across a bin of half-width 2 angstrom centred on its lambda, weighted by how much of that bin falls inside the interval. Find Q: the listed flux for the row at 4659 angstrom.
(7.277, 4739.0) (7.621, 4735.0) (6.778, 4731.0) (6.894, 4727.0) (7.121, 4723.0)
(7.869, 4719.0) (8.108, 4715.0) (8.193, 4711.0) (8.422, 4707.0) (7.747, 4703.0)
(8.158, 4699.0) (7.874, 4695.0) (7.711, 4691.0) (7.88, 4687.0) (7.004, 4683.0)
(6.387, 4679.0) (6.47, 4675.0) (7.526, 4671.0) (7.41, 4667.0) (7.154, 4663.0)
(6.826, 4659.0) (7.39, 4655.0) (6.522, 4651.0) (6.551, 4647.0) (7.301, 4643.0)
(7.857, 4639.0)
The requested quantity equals 6.826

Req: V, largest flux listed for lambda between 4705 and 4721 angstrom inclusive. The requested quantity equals 8.422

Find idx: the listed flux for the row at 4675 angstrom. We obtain 6.47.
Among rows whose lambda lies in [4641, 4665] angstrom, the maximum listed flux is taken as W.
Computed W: 7.39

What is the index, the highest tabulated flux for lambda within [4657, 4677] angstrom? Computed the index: 7.526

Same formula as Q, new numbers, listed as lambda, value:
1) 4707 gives 8.422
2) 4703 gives 7.747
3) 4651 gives 6.522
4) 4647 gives 6.551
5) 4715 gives 8.108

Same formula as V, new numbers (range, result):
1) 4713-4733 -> 8.108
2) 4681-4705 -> 8.158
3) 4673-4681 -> 6.47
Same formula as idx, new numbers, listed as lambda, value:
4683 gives 7.004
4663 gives 7.154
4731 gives 6.778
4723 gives 7.121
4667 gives 7.41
